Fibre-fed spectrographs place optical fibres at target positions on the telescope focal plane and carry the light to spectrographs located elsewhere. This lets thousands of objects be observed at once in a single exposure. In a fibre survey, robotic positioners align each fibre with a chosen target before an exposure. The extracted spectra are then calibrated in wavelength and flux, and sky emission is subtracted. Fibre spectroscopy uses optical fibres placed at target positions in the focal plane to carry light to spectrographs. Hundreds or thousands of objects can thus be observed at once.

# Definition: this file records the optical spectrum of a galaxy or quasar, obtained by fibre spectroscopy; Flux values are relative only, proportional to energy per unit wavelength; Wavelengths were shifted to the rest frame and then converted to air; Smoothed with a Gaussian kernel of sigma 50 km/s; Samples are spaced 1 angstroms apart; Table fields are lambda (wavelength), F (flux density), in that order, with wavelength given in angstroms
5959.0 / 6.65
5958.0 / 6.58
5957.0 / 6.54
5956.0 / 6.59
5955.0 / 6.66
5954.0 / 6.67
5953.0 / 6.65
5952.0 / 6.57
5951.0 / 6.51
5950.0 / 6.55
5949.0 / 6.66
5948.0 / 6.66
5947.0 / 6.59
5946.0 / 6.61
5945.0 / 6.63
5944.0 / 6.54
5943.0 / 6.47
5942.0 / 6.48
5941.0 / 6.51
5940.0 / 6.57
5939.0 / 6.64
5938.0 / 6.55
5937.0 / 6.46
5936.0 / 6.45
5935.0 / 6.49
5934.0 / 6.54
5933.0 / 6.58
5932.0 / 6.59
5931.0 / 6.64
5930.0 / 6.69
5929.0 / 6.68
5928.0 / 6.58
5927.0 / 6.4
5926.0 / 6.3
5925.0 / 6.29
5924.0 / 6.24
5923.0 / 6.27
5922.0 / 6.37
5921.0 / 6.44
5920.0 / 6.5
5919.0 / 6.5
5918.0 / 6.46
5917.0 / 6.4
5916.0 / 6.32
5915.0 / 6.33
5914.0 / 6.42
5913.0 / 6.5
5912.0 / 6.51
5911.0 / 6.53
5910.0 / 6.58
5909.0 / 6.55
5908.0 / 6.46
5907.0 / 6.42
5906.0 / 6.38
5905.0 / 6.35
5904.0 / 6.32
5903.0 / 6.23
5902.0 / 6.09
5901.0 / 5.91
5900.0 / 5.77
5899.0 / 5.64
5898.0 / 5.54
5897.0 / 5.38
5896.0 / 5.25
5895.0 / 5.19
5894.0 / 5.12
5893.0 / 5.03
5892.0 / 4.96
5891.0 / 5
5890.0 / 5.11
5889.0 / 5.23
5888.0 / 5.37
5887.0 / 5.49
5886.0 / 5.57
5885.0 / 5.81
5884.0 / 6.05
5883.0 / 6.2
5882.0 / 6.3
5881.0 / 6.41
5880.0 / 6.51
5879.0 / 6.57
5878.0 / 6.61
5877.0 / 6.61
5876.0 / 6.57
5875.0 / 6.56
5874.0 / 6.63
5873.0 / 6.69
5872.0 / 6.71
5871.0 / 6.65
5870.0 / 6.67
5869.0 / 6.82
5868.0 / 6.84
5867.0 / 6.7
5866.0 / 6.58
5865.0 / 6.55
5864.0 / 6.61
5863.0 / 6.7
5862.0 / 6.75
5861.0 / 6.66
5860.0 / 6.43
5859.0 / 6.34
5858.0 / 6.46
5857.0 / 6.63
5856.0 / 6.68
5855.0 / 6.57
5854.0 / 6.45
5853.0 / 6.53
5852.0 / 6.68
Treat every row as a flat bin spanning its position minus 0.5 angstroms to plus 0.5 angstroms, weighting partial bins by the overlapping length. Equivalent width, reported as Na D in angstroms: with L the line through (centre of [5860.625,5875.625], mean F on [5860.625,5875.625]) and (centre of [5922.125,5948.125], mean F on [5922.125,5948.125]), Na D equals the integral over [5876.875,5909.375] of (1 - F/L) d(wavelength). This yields 3.8 angstroms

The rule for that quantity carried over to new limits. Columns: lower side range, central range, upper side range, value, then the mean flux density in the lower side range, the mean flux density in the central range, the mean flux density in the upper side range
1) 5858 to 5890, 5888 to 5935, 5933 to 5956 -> 2.6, 6.37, 6.12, 6.57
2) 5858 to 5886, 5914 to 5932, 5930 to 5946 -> 0.3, 6.52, 6.44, 6.55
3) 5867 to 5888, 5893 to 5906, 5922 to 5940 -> 1.4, 6.4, 5.73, 6.49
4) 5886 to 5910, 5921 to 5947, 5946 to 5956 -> -0.8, 5.7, 6.5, 6.61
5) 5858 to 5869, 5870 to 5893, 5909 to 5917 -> 1.7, 6.62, 6.06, 6.46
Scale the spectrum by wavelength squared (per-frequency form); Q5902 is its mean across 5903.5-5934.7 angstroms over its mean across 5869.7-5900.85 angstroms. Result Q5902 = 1.11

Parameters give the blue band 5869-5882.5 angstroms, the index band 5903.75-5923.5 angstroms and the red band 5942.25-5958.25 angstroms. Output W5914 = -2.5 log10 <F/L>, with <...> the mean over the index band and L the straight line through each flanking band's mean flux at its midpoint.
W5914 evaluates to 0.03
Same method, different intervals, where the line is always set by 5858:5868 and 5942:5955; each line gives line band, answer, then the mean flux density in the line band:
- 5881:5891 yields 0.16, 5.68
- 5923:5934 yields 0.02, 6.49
